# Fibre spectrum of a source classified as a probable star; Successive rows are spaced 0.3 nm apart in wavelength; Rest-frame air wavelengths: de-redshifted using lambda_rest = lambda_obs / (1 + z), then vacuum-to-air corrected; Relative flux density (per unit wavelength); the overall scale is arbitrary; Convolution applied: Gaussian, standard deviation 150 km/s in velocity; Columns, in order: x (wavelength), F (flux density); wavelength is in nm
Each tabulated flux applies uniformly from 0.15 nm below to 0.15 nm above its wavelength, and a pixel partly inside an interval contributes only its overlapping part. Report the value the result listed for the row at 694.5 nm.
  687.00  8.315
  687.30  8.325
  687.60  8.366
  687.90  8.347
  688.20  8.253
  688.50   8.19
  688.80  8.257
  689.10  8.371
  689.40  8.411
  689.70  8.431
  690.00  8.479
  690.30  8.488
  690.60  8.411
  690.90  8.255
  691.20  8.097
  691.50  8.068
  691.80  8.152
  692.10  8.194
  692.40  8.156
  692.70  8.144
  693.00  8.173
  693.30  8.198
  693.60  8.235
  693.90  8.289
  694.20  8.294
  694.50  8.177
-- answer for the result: 8.177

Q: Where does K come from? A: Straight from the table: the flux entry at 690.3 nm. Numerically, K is 8.488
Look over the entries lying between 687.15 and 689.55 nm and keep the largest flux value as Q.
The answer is 8.411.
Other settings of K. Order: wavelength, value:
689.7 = 8.431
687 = 8.315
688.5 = 8.19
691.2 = 8.097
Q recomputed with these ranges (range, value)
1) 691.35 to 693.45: 8.198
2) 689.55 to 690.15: 8.479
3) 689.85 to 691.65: 8.488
